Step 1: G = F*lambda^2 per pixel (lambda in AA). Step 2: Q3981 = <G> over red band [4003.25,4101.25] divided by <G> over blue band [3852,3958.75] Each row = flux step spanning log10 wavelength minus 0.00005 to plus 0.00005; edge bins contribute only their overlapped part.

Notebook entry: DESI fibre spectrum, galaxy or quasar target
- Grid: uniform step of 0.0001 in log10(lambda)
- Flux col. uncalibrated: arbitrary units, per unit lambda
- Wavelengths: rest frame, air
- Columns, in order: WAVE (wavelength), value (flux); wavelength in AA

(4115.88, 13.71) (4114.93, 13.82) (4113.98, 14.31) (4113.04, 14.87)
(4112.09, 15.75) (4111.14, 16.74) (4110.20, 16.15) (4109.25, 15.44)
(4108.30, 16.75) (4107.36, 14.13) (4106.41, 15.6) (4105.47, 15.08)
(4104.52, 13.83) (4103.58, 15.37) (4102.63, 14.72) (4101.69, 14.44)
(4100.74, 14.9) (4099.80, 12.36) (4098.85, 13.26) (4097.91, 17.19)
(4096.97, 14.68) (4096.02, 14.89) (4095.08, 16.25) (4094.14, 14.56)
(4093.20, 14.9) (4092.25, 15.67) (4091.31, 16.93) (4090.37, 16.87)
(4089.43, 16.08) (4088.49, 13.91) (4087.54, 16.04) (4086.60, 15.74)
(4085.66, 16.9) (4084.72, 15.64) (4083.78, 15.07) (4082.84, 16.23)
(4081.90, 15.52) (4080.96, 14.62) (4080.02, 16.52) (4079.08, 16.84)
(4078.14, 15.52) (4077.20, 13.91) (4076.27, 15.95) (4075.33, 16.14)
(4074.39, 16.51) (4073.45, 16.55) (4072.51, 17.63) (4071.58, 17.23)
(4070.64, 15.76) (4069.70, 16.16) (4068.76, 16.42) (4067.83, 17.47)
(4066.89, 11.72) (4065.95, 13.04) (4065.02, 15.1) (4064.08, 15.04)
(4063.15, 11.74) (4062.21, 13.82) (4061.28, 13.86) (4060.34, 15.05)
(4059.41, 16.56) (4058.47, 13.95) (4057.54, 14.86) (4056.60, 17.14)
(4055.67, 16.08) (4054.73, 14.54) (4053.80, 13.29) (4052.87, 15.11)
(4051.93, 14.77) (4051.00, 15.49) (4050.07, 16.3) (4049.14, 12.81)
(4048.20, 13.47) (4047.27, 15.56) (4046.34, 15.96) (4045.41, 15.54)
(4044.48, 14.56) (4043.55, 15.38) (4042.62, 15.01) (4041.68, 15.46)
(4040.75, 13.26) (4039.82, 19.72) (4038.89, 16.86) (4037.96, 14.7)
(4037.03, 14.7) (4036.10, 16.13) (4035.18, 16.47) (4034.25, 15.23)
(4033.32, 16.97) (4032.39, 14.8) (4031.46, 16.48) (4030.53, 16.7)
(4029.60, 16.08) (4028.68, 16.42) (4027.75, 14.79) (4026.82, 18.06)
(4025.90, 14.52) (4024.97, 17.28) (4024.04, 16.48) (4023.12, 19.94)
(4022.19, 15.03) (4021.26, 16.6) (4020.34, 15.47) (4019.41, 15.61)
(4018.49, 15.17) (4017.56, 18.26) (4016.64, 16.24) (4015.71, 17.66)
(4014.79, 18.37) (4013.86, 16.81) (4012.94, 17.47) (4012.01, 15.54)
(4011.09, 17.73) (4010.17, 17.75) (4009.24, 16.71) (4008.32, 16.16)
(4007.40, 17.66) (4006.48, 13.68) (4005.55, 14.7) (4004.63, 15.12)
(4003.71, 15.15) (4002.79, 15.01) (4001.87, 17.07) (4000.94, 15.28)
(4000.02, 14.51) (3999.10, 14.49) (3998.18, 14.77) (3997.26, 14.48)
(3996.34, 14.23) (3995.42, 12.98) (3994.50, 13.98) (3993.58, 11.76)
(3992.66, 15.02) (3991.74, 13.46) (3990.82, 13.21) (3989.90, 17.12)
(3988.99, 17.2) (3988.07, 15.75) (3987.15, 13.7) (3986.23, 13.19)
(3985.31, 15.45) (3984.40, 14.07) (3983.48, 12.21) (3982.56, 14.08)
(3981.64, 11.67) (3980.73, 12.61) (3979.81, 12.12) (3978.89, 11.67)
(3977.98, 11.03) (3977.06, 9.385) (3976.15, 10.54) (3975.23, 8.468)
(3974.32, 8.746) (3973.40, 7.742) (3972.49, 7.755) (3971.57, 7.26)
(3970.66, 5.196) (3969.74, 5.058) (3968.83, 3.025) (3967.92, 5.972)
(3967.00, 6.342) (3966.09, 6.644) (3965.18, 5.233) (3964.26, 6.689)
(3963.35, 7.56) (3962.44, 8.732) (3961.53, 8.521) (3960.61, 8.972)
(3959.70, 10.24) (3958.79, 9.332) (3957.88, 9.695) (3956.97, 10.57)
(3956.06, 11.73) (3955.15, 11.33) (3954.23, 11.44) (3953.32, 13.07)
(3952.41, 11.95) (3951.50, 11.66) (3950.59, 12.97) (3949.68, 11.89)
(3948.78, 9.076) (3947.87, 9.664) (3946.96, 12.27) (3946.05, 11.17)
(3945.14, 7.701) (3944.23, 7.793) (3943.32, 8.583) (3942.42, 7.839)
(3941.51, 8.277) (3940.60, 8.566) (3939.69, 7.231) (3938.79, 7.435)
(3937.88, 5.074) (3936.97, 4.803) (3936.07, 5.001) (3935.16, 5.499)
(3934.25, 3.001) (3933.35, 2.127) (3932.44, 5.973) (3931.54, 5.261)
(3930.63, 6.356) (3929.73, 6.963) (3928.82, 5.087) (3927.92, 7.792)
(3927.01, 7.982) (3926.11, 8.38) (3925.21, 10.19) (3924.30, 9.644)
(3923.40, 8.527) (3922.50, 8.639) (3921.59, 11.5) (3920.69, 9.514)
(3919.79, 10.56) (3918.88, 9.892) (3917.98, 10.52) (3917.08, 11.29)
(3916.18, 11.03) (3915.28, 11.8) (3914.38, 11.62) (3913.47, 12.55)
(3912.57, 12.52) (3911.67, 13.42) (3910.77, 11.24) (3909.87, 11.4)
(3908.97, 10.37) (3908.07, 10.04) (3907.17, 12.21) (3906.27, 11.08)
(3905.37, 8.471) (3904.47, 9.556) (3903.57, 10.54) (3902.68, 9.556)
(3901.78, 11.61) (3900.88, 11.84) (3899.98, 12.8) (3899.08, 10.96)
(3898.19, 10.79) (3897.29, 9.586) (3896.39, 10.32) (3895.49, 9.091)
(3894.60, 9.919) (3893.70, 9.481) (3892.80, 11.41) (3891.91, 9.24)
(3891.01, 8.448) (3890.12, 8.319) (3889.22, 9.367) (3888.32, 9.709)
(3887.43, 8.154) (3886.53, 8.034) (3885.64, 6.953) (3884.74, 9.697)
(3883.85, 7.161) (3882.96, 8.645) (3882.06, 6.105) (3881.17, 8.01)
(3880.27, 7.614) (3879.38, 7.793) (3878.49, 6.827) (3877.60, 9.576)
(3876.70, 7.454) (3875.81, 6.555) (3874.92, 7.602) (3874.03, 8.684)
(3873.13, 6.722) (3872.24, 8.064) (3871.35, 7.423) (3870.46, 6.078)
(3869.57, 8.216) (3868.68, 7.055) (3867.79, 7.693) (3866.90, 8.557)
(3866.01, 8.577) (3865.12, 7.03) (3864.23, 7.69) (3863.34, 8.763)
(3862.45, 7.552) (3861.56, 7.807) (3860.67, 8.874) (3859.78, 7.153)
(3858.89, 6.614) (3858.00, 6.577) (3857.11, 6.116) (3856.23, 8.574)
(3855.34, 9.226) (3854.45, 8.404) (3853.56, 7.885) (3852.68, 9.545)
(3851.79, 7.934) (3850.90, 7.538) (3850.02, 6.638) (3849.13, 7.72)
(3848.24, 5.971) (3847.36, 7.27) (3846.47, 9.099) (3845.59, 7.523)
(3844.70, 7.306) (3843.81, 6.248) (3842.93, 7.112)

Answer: 1.89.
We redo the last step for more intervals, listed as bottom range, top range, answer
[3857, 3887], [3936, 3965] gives 1.27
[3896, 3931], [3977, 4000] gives 1.39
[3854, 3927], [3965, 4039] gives 1.61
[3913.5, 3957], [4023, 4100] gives 1.86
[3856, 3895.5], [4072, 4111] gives 2.16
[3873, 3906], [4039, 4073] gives 1.82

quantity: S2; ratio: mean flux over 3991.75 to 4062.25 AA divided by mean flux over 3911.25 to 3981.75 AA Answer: 1.8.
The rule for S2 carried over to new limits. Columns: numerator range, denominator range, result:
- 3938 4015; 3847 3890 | 1.50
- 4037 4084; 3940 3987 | 1.58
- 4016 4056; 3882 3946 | 1.75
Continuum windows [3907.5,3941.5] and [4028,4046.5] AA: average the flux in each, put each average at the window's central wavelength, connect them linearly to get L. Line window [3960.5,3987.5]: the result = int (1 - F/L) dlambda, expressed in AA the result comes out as 5.9 AA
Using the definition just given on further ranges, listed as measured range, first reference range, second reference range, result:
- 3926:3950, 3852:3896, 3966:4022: 8.1 AA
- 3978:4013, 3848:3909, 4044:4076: -4.9 AA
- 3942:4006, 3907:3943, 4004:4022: 9.0 AA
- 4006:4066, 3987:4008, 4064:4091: -2.0 AA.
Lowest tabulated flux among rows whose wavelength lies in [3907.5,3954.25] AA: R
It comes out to 2.127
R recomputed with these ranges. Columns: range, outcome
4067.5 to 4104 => 12.36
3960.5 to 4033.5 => 3.025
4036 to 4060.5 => 12.81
